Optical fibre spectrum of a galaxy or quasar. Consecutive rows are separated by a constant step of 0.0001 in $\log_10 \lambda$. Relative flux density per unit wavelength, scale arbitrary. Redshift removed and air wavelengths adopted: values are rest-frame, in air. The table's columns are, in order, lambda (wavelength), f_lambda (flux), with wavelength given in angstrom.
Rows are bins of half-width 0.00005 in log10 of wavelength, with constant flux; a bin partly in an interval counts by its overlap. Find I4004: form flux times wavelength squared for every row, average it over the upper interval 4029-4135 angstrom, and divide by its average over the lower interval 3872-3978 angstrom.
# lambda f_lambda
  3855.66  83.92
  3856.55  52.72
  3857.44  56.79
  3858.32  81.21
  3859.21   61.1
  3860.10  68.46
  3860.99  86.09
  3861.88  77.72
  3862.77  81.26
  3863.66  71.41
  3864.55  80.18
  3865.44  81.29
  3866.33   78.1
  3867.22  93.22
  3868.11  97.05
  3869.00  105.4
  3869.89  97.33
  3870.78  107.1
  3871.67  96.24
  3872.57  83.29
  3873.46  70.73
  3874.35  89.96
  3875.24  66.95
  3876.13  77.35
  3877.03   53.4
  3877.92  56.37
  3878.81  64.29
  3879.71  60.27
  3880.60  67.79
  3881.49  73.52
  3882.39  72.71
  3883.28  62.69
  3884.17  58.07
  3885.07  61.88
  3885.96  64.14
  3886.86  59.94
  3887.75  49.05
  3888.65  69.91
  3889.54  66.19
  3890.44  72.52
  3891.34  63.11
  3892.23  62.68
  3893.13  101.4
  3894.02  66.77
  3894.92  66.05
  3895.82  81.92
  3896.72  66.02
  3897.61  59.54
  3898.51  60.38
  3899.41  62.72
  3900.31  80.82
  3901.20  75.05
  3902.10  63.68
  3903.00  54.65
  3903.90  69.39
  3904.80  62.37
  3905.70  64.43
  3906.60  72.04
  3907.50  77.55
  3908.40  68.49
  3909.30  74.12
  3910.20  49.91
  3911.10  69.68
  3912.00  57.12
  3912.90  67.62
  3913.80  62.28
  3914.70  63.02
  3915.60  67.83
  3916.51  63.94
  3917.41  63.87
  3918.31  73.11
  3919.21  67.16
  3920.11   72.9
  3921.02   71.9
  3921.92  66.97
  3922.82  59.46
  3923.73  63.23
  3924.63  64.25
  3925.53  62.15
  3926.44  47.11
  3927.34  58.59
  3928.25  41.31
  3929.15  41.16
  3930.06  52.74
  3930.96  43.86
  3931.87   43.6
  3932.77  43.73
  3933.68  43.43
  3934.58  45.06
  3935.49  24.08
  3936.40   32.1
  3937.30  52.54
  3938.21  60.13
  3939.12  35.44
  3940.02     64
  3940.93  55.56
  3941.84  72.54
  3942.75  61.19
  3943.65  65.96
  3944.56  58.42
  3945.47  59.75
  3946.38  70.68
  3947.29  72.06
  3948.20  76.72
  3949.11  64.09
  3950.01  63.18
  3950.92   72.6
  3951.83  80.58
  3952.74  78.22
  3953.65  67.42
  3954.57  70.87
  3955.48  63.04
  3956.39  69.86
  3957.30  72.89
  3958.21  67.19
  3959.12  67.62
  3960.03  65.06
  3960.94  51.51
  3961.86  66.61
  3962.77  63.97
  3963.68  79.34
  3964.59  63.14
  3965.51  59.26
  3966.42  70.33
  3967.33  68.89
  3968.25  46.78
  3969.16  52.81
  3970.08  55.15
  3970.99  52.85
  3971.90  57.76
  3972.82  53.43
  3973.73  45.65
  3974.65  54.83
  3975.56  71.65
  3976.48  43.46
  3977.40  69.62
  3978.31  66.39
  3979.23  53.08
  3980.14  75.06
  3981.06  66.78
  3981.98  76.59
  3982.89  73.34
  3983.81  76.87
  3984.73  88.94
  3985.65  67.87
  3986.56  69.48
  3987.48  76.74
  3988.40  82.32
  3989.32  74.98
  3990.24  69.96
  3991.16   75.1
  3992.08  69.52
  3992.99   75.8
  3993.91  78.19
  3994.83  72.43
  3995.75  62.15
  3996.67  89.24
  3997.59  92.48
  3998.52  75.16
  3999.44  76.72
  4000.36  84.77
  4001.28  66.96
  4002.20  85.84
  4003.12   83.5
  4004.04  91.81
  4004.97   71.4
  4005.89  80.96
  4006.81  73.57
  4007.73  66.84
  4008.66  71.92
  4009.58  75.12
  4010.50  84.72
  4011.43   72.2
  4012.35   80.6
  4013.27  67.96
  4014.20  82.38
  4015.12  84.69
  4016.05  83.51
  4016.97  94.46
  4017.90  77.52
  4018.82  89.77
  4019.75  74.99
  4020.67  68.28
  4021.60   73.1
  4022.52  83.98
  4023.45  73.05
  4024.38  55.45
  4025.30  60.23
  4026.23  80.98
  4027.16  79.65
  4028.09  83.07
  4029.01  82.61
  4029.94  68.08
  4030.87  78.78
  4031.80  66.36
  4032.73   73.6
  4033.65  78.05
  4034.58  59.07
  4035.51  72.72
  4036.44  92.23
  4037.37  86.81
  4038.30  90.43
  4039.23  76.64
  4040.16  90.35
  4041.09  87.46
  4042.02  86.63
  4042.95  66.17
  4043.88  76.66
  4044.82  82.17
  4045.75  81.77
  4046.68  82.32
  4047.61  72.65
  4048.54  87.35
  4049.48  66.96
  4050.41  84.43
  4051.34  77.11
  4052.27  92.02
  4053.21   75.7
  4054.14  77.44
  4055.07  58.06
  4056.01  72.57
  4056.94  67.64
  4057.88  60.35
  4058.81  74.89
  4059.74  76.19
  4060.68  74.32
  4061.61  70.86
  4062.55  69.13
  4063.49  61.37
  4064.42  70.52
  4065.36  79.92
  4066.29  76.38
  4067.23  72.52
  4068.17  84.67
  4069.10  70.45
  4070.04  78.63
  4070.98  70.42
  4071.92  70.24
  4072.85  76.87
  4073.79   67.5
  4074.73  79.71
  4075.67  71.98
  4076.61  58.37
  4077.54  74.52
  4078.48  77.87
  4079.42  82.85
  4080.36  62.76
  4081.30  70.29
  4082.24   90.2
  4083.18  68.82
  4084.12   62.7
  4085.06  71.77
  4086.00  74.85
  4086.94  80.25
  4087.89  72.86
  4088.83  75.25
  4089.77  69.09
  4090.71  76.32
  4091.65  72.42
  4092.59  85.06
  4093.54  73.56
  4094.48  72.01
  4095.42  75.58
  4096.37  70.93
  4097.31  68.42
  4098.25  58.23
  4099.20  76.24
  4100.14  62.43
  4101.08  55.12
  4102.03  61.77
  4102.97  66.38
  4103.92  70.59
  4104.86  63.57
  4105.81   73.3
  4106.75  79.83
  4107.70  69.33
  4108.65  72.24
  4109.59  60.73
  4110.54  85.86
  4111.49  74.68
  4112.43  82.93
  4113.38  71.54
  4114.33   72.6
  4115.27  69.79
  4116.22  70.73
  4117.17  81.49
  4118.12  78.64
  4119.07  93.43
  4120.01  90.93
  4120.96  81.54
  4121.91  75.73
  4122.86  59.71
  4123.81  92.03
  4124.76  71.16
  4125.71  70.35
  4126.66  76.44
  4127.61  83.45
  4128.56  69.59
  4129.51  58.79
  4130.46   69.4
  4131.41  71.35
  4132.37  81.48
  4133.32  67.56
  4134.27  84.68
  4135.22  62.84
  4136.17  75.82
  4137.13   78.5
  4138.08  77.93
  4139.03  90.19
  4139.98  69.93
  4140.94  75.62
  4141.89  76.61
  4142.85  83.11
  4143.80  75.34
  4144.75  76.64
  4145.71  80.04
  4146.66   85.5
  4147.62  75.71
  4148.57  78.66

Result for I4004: 1.3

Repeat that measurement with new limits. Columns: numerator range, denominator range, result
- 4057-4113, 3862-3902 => 1.09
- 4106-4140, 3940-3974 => 1.27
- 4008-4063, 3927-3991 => 1.29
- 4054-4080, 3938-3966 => 1.16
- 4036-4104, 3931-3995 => 1.23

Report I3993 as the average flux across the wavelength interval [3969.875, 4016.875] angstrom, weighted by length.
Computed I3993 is 72.8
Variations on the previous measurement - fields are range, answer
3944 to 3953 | 69.4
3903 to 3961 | 61.4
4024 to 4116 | 73.9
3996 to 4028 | 78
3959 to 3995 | 66.2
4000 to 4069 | 76.8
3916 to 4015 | 65.9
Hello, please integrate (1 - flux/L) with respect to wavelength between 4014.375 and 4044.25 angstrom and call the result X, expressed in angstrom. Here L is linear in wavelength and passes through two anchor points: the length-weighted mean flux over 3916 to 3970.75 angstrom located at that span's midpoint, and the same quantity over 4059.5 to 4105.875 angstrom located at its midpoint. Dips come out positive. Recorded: -4.7 angstrom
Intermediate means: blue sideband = 60.5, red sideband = 71.9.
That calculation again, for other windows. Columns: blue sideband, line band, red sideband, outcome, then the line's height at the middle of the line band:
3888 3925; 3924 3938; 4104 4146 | 4.4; 68.3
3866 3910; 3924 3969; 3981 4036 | 8.8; 74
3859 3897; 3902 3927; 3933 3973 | 1.1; 67.9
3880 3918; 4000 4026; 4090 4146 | -2.5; 70.5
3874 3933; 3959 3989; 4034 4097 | 1.9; 69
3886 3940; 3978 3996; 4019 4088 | -1.1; 68.4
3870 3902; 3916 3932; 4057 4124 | 2.6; 70.8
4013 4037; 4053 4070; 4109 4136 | 0.9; 76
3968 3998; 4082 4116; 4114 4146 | 1.3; 74.5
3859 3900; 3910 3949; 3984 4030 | 8.8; 74.9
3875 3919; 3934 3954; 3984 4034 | 2.9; 70.7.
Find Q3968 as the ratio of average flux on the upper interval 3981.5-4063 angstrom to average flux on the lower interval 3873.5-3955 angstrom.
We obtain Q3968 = 1.22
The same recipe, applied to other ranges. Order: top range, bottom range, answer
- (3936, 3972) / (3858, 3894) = 0.85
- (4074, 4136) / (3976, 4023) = 0.96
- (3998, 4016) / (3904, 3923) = 1.17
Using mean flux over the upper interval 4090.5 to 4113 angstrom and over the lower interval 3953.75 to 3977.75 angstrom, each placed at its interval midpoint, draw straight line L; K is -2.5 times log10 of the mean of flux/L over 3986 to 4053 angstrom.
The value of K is -0.19 mag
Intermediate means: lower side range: 61.7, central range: 77.8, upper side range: 71.1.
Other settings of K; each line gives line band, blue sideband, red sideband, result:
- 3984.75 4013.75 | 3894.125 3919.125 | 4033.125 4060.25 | -0.04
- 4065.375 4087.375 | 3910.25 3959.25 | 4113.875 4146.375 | -0.03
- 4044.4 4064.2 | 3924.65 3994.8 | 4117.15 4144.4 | -0.06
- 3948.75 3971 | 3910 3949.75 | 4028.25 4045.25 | -0.03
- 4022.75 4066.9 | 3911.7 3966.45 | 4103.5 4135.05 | -0.10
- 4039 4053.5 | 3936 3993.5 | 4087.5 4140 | -0.15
